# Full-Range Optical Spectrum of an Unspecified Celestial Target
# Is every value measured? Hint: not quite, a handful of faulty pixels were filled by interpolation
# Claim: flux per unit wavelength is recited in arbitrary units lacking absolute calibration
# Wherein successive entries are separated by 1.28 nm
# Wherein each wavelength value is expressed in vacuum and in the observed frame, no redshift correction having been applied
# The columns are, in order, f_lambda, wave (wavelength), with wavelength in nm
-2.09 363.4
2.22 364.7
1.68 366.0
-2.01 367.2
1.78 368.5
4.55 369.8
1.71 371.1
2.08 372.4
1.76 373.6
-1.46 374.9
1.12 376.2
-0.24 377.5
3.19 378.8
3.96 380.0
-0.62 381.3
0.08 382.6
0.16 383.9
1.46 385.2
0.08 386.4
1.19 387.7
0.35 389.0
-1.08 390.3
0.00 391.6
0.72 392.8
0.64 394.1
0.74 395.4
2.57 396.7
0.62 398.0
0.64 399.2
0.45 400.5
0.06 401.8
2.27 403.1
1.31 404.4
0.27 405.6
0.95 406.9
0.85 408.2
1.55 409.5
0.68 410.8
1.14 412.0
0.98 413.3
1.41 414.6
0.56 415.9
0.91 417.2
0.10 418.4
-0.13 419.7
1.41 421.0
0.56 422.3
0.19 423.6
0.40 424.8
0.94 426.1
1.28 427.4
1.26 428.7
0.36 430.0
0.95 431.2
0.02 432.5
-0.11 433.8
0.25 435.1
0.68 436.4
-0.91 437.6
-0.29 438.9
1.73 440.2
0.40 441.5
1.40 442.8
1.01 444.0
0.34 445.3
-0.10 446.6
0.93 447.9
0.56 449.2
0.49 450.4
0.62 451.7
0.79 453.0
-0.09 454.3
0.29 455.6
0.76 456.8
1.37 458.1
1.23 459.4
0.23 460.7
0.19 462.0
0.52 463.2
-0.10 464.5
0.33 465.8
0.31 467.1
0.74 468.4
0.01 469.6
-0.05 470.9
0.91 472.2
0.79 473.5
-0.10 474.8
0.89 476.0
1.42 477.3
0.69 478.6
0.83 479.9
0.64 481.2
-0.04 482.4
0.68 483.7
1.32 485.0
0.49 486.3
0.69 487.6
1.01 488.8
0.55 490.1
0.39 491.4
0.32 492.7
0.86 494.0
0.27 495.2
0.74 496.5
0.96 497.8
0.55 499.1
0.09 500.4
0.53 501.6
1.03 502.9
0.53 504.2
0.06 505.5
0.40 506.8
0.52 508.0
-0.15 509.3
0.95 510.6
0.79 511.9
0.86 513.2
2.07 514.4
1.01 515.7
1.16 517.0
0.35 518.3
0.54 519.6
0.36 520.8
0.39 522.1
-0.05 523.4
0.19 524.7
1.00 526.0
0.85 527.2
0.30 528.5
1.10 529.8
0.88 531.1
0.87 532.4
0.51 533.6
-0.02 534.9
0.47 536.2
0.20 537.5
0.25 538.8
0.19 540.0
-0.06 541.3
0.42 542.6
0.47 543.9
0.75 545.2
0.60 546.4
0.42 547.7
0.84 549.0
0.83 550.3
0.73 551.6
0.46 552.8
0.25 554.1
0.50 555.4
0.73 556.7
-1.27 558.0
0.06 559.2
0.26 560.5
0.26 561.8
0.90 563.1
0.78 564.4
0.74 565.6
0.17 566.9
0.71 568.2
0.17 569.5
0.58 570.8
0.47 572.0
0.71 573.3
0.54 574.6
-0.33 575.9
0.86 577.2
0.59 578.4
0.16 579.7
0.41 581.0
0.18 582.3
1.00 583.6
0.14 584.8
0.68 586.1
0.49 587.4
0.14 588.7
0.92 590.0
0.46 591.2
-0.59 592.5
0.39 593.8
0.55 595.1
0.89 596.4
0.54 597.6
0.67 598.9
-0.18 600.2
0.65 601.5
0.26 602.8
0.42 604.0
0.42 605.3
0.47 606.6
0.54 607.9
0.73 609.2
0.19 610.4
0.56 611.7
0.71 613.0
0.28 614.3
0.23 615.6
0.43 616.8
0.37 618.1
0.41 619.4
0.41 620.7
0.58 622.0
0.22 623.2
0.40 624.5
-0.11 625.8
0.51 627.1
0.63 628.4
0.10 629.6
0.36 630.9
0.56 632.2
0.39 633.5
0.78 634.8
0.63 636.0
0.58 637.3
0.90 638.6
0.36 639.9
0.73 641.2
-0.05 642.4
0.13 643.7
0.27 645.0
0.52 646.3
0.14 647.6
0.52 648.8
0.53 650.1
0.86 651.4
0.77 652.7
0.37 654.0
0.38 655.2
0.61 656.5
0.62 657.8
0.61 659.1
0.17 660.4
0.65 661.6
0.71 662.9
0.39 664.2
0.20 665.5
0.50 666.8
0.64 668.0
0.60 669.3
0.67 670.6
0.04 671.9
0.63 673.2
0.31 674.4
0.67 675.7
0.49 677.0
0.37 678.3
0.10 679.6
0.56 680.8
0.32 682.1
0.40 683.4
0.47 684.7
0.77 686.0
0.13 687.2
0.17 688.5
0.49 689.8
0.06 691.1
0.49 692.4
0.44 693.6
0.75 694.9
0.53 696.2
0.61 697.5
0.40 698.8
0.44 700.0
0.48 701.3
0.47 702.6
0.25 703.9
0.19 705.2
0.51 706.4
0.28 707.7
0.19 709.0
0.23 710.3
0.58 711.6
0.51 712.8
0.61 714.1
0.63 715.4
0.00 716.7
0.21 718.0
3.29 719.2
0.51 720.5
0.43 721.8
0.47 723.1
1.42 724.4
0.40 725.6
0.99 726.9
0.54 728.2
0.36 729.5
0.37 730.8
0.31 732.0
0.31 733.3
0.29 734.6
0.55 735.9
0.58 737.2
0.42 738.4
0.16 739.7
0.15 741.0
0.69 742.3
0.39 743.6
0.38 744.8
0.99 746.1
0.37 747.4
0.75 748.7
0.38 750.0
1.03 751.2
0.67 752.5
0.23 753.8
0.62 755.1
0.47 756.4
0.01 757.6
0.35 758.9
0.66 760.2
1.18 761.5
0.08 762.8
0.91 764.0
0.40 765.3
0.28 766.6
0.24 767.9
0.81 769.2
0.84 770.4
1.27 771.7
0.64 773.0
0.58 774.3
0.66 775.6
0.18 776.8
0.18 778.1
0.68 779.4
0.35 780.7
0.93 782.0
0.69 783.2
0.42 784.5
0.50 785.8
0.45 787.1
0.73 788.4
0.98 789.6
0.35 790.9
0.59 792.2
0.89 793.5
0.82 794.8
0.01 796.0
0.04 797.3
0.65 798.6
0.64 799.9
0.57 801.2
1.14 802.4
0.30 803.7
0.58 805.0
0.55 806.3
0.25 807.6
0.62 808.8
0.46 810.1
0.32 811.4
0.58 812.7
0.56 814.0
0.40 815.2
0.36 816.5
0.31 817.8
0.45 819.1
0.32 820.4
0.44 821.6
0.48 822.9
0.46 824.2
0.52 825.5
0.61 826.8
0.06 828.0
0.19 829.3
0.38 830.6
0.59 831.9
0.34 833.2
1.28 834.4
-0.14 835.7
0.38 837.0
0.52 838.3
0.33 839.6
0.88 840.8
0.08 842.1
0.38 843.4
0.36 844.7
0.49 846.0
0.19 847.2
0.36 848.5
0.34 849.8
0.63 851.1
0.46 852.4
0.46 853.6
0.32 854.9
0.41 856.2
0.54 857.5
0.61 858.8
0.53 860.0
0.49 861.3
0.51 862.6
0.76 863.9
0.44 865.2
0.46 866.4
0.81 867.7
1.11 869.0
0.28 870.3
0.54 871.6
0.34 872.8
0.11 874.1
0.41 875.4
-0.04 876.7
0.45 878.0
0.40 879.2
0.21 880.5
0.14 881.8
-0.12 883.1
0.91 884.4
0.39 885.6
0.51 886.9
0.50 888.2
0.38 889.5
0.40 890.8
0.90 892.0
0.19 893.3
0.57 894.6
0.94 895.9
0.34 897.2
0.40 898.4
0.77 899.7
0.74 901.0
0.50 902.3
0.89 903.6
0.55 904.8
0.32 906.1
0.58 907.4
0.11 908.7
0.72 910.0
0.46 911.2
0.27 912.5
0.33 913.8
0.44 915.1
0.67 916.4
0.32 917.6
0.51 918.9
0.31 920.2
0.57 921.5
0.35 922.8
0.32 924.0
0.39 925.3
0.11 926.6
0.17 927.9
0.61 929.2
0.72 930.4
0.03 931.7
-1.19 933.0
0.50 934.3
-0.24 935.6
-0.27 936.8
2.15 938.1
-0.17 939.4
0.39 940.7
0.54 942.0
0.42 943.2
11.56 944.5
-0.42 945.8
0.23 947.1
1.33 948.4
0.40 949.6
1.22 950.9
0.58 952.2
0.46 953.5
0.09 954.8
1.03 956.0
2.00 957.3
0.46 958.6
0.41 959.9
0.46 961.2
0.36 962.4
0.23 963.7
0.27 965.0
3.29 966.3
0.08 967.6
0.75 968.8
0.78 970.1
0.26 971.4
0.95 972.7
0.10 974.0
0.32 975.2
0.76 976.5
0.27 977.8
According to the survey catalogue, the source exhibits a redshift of 0.929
